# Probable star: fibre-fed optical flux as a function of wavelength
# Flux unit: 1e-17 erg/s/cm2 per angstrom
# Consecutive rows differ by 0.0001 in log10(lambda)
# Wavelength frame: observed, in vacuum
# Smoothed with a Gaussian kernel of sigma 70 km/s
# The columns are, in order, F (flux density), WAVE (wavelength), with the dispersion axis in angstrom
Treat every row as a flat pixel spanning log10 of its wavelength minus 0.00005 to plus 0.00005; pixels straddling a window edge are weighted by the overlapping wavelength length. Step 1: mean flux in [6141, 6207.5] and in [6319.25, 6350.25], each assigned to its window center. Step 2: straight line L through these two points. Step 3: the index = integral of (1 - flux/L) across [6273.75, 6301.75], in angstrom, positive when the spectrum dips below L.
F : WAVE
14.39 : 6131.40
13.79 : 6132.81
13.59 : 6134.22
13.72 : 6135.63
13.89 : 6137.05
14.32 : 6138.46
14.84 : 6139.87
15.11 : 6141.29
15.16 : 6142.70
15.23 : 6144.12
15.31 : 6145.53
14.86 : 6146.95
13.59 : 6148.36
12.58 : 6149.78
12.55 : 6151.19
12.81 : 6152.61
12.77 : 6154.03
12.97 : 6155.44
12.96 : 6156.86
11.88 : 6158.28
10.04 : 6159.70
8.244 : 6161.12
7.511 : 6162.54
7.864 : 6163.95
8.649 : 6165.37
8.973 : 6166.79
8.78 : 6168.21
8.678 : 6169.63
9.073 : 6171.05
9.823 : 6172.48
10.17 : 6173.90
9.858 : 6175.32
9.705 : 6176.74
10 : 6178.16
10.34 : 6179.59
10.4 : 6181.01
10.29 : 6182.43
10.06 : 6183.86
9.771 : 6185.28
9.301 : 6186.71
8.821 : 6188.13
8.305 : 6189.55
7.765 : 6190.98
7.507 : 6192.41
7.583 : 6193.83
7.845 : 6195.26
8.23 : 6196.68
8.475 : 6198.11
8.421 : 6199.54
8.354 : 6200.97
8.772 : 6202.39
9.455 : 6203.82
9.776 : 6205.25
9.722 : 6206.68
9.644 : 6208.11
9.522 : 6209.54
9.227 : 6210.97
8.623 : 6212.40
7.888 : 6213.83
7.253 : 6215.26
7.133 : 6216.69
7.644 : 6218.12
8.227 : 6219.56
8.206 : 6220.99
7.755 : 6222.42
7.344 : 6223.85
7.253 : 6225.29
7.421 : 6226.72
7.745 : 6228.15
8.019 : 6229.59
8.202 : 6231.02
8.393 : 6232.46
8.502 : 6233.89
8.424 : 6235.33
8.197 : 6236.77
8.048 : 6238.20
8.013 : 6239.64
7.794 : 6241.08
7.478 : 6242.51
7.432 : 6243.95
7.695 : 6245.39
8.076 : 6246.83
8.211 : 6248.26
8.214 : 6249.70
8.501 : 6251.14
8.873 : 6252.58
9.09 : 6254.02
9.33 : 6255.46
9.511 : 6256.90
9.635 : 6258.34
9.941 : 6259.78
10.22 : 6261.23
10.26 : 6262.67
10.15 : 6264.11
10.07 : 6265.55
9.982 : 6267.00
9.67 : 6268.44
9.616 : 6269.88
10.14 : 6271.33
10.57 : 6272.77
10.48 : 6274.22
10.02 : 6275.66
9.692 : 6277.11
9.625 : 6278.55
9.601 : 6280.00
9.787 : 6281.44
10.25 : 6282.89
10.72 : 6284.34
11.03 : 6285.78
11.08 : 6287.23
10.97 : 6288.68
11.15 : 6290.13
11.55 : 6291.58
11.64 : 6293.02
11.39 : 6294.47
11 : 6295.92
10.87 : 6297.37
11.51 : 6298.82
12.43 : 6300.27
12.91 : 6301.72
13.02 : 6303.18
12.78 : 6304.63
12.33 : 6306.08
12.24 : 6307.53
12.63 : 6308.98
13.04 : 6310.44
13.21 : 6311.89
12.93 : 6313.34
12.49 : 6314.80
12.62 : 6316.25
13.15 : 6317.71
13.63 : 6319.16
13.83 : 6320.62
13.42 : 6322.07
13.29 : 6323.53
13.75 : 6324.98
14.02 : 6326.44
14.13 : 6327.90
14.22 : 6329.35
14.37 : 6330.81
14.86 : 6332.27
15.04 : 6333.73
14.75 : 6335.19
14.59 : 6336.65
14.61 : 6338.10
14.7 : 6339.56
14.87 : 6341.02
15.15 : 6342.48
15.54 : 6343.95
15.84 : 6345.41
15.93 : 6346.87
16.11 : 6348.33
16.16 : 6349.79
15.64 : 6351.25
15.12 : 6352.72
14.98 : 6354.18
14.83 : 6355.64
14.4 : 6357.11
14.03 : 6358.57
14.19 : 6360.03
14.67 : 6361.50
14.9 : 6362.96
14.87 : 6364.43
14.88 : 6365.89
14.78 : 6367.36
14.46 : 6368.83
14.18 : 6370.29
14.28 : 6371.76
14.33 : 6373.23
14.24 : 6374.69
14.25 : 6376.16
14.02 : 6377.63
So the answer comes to 5.36 angstrom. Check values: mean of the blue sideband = 10.3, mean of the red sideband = 14.7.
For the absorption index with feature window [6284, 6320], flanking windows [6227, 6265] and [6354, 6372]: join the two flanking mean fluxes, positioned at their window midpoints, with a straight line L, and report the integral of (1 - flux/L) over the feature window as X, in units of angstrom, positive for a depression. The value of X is -2.0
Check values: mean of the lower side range 8.61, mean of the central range 12.1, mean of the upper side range 14.6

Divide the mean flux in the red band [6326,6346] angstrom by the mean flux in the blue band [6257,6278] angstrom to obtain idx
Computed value 1.47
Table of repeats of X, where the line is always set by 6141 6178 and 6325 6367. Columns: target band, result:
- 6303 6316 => 1.3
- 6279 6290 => 2.6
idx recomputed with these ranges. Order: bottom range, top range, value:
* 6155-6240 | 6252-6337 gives 1.32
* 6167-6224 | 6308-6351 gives 1.61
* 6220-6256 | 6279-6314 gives 1.44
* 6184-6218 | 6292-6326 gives 1.47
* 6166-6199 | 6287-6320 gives 1.34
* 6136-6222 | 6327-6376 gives 1.46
